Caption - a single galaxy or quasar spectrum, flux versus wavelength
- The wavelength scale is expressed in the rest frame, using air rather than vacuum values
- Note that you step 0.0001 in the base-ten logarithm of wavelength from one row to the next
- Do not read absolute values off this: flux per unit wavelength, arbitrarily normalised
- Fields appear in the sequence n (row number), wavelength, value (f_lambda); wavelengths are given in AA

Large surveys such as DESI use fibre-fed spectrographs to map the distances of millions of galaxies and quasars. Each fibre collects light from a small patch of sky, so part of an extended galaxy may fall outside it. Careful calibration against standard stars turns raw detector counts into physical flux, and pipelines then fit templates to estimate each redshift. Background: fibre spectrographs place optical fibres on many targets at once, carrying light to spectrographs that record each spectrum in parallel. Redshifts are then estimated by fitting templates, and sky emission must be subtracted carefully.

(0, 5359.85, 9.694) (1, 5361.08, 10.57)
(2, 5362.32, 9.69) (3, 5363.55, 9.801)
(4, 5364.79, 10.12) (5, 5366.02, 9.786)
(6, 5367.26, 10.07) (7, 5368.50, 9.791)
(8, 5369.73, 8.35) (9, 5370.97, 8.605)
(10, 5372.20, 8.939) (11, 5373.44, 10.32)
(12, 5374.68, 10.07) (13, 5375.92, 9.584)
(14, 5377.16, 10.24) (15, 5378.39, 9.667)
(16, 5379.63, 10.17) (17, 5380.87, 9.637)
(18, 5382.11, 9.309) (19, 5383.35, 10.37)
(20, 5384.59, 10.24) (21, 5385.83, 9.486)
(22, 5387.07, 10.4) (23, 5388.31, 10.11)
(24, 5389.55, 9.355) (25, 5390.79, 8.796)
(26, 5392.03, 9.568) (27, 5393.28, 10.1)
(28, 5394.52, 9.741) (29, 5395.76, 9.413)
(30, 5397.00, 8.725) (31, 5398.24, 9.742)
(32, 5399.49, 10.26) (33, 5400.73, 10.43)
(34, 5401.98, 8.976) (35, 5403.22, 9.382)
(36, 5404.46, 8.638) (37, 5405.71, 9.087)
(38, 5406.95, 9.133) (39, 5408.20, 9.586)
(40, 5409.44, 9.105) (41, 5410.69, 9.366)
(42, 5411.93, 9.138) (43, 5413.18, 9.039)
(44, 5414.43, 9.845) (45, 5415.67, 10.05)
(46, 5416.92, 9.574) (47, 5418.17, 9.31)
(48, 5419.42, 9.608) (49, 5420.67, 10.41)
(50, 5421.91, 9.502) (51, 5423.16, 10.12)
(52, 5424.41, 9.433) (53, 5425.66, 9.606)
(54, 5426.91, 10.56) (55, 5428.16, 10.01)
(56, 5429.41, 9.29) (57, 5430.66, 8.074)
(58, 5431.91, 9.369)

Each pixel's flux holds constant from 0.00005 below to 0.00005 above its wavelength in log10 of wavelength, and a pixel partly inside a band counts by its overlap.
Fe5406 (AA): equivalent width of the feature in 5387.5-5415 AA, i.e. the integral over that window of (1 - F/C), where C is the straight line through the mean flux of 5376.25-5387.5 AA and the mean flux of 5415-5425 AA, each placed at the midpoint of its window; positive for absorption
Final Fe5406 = 1.1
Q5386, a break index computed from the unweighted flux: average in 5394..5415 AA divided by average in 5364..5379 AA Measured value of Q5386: 1.0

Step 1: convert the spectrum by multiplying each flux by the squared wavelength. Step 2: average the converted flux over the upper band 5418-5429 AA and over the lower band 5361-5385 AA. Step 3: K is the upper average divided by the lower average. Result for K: 1.0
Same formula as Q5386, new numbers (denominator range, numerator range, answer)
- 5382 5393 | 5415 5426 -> 1.00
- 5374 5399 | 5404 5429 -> 0.98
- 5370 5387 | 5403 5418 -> 0.96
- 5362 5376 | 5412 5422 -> 1.01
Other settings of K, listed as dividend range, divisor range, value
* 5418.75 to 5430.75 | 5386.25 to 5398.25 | 1.03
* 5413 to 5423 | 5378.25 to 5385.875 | 1.00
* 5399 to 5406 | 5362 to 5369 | 0.97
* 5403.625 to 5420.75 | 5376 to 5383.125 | 0.97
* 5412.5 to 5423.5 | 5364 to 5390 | 1.01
